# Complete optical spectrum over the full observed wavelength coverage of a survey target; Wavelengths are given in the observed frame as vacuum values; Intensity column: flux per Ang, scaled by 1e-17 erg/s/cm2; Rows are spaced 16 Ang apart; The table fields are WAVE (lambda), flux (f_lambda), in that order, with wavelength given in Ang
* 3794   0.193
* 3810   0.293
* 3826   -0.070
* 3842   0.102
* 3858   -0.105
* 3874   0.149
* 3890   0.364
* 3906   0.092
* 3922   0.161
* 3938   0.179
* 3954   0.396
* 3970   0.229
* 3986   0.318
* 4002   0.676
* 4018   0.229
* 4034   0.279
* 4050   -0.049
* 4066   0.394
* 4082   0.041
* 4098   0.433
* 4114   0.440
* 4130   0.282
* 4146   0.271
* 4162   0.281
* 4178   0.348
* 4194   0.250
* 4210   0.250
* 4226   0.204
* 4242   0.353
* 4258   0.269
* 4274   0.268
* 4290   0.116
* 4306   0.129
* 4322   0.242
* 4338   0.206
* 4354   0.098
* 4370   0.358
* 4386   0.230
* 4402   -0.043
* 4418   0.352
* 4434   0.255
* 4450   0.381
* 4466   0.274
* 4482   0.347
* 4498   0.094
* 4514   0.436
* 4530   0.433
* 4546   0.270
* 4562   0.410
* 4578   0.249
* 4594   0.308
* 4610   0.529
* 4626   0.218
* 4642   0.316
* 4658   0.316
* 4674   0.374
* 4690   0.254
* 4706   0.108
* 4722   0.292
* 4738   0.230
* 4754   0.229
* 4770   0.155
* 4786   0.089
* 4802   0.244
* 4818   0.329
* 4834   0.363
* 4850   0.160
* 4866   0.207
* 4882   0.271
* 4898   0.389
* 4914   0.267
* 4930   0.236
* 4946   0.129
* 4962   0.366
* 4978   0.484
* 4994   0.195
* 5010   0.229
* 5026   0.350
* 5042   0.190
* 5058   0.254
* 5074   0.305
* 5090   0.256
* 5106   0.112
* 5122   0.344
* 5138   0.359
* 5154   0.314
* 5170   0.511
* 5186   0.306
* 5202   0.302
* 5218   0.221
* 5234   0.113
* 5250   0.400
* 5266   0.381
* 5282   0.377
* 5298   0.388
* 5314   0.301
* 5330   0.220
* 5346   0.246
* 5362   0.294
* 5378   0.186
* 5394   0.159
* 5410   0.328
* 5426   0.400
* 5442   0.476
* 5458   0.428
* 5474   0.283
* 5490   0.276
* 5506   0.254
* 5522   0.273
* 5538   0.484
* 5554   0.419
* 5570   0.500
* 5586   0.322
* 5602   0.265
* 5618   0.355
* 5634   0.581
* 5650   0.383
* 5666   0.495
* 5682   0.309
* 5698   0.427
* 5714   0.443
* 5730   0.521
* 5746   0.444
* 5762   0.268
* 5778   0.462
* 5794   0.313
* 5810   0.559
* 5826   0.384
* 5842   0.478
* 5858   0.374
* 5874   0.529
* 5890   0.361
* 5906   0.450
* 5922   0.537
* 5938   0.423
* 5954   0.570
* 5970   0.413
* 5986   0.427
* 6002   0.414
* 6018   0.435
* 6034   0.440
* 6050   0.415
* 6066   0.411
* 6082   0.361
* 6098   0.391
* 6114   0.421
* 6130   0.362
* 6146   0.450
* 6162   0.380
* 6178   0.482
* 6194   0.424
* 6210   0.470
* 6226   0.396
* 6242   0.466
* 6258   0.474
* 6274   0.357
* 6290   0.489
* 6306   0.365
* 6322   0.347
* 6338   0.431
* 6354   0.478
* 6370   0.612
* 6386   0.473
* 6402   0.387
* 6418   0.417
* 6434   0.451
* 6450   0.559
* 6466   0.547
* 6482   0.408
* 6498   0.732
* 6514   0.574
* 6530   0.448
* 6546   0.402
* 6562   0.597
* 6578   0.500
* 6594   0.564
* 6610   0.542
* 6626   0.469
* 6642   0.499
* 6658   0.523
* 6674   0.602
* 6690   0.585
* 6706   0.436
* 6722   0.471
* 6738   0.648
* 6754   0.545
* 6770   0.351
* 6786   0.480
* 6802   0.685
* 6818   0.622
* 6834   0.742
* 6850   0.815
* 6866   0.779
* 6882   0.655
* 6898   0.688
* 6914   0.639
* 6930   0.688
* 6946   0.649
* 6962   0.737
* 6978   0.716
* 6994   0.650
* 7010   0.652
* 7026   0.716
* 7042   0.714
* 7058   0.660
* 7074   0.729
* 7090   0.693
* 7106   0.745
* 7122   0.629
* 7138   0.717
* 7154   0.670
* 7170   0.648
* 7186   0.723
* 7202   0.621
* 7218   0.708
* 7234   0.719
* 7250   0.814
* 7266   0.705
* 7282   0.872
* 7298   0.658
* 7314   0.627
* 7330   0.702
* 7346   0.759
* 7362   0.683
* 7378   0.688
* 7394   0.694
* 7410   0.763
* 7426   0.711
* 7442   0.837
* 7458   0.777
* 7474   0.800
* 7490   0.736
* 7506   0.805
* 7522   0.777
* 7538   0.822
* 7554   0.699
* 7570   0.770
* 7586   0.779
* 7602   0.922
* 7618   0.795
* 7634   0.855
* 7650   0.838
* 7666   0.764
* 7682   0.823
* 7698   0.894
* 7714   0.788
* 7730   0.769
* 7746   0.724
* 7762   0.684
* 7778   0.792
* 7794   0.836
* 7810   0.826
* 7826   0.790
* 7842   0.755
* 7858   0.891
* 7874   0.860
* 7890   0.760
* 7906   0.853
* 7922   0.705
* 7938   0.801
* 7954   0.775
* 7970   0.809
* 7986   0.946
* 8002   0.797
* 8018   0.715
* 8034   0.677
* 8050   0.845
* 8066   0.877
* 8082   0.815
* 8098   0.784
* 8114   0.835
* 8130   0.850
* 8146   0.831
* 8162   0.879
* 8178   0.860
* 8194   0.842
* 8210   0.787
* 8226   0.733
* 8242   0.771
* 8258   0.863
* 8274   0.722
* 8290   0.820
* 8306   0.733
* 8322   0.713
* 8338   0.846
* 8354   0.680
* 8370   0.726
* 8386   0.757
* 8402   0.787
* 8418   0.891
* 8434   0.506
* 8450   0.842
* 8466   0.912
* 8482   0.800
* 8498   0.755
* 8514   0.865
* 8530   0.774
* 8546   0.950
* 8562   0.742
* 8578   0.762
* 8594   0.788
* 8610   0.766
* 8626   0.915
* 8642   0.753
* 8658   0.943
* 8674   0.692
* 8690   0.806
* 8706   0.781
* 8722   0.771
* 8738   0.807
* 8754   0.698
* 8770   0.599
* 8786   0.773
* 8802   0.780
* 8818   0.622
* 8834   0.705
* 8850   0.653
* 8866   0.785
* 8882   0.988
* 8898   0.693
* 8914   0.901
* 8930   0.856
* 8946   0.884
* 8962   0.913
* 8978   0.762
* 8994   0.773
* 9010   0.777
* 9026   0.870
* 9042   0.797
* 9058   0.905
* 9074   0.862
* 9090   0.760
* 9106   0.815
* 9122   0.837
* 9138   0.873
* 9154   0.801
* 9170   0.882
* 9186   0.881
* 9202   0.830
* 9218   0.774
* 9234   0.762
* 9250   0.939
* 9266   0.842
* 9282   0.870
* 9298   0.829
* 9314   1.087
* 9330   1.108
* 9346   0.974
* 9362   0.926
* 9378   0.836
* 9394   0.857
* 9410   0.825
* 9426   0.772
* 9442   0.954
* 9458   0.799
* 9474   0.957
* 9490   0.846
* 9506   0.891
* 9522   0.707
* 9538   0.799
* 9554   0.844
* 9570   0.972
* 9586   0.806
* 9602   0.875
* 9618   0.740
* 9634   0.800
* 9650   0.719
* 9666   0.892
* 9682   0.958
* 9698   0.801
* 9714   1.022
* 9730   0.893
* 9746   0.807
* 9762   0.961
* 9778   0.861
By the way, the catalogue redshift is 0.706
